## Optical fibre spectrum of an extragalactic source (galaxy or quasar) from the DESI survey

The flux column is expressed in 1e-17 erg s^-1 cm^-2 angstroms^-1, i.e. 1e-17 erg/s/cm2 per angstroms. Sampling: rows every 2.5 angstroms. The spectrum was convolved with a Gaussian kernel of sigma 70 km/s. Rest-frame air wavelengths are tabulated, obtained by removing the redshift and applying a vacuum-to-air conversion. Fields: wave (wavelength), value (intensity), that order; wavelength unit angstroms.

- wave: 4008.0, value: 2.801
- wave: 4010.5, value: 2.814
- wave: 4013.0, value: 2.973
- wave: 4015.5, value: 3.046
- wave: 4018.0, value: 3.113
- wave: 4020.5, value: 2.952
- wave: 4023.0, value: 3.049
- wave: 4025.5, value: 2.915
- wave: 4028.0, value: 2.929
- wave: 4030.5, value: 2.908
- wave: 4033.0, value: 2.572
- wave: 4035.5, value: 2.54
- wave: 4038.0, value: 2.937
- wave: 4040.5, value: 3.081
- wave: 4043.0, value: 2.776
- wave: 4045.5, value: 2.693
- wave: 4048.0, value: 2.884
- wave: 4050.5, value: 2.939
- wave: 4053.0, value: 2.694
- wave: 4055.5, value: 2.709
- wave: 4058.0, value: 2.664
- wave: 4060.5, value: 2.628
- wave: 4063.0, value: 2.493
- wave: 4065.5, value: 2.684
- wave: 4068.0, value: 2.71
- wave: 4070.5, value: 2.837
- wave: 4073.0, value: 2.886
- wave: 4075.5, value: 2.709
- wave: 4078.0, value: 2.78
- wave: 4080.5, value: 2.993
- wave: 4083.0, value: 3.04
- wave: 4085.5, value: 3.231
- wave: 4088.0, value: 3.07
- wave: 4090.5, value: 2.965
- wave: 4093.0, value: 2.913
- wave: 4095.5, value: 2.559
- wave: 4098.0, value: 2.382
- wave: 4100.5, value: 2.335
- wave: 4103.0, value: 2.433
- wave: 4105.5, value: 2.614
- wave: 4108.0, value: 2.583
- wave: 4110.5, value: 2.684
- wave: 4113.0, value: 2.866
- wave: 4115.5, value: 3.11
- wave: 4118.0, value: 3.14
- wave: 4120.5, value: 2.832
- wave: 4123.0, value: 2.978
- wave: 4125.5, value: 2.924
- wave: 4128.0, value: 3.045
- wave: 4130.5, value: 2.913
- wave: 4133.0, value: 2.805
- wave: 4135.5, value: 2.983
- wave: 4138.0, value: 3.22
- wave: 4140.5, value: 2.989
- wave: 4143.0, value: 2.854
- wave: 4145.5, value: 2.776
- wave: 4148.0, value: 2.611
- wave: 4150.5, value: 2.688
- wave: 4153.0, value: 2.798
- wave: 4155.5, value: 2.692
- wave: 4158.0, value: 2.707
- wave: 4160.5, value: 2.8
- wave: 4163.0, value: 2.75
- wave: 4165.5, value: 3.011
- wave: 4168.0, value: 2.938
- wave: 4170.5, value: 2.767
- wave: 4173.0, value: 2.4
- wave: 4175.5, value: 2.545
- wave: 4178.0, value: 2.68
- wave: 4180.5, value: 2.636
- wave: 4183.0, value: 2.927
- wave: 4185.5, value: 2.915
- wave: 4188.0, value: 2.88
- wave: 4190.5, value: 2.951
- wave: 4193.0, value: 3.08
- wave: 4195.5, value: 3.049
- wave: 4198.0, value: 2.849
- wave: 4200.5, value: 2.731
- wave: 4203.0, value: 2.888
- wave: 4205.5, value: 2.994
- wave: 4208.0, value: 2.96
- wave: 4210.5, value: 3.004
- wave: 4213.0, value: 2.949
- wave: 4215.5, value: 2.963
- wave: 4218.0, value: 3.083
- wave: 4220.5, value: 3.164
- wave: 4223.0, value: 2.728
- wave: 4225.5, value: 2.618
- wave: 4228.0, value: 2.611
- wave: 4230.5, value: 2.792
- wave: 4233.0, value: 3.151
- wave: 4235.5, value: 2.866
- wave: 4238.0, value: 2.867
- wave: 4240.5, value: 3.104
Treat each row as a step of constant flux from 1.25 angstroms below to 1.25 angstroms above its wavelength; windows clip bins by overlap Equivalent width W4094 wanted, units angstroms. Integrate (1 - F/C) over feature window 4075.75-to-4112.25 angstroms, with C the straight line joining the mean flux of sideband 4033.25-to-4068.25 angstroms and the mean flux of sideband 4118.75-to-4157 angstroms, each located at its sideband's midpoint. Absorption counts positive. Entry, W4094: 0.7 angstroms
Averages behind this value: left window 2.74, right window 2.88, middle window 2.76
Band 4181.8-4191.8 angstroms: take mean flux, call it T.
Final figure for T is 2.92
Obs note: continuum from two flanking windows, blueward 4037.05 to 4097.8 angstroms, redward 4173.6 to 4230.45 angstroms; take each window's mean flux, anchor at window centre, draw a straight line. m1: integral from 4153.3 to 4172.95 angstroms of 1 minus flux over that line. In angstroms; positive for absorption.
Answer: 0.47 angstroms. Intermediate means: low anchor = 2.82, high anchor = 2.87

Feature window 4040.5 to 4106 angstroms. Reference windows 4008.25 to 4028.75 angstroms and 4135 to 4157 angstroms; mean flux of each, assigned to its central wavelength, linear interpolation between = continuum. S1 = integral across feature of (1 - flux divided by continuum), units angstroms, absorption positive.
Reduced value 3.4 angstroms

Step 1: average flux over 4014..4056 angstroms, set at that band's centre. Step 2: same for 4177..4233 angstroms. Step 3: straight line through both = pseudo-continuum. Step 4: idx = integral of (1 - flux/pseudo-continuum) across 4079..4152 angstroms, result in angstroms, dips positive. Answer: 0.9 angstroms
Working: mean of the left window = 2.87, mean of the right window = 2.89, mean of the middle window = 2.85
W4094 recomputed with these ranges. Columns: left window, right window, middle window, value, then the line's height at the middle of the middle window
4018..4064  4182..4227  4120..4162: 0.3 angstroms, 2.88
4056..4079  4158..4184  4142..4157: 0.0 angstroms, 2.74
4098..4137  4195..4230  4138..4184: 1.3 angstroms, 2.85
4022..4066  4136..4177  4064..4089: -0.9 angstroms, 2.78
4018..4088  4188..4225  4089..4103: 1.2 angstroms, 2.87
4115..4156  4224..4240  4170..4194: 0.8 angstroms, 2.87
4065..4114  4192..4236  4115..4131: -1.1 angstroms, 2.81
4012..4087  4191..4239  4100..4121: 0.9 angstroms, 2.87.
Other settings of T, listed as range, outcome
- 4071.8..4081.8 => 2.84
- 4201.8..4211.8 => 2.96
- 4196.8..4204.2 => 2.82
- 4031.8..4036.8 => 2.56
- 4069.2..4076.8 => 2.81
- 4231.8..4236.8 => 3.01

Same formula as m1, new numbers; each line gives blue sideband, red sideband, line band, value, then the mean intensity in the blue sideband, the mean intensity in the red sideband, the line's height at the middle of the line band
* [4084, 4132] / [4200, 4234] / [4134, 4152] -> -0.2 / 2.82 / 2.9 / 2.85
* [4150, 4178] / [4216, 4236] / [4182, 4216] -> -1.5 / 2.73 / 2.88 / 2.82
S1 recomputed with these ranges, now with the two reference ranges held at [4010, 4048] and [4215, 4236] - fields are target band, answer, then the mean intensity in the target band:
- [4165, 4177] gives 0.7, 2.71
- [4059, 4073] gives 1.0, 2.69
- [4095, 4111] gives 2.1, 2.5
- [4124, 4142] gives -0.6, 2.98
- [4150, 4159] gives 0.5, 2.72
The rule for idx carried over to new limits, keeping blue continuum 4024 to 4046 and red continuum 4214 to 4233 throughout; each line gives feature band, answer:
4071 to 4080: 0.07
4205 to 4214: -0.34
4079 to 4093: -1.01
